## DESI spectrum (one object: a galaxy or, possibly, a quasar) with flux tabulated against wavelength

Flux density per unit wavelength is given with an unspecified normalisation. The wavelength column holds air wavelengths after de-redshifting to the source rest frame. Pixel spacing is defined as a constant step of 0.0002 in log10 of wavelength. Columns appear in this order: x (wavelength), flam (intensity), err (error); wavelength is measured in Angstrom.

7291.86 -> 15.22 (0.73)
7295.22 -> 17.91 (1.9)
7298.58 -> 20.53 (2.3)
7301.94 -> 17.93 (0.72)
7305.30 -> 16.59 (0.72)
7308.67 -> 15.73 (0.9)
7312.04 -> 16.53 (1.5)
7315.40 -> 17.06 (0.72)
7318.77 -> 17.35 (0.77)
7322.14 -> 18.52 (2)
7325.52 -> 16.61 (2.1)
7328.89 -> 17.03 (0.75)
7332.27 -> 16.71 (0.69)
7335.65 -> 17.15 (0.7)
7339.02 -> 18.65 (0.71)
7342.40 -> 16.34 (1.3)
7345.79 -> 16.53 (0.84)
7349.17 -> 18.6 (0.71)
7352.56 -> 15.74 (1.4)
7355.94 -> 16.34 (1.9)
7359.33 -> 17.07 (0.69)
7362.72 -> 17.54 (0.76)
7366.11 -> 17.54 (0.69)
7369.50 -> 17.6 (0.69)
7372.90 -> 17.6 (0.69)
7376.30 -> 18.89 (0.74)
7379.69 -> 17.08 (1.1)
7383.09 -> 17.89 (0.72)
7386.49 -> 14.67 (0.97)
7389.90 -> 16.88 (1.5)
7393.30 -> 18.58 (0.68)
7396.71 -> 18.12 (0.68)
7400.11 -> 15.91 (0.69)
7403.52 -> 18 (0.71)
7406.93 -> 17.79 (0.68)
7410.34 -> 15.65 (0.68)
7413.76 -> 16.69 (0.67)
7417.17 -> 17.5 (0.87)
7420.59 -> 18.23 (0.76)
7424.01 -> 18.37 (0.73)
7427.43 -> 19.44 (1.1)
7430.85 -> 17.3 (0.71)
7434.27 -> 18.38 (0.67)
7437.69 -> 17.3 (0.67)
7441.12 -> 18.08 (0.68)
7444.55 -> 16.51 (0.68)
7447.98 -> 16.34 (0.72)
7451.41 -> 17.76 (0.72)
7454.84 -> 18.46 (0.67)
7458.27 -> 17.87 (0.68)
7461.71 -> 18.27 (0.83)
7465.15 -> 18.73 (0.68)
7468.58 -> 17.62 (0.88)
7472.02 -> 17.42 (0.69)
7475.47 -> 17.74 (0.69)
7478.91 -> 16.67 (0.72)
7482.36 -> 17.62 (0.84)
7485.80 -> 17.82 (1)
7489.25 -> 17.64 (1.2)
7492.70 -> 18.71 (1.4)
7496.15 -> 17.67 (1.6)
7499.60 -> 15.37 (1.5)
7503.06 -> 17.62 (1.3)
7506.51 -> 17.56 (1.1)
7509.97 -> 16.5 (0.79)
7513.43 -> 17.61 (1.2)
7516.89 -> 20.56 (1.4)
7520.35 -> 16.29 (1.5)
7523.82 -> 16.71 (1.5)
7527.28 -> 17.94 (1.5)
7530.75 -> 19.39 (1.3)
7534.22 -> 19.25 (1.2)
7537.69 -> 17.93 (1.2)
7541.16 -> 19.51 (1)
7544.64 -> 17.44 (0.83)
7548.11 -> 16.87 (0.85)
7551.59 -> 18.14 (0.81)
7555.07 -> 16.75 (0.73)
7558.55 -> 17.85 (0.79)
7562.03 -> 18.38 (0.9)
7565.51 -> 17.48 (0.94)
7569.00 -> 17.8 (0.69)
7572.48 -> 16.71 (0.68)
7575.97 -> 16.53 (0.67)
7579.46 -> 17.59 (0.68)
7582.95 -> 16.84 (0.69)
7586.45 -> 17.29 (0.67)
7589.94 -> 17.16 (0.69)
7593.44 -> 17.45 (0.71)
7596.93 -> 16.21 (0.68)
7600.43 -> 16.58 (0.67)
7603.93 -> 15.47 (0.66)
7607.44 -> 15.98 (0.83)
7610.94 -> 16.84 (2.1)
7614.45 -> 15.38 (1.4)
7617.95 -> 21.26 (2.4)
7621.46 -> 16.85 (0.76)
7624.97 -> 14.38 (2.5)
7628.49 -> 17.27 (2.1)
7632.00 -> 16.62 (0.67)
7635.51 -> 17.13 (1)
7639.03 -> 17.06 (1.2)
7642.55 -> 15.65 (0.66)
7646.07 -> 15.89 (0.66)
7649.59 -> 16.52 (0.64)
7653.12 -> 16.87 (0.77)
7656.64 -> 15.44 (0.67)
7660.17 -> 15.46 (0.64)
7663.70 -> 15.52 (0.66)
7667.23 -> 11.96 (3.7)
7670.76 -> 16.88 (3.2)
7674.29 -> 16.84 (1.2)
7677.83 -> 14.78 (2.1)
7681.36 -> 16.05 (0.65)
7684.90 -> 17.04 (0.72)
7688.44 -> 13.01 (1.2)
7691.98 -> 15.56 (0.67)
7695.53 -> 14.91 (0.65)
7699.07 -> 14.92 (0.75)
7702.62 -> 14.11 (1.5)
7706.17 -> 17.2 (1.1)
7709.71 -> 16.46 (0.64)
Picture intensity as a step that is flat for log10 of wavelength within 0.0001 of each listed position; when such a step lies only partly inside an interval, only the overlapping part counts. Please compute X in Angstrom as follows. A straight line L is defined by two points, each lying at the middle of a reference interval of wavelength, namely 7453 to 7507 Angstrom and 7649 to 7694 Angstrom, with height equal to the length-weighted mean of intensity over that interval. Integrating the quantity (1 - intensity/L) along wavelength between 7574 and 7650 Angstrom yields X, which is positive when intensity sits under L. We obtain -2.59 Angstrom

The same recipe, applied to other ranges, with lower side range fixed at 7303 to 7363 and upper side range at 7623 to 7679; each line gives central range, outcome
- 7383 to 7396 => -0.1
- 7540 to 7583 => -3.5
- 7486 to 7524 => -2.6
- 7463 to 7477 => -1.2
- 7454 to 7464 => -1.0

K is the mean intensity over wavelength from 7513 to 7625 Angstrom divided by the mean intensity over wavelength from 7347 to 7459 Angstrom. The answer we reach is 1.0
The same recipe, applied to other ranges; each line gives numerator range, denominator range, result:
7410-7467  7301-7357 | 1.04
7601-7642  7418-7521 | 0.94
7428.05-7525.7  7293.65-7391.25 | 1.02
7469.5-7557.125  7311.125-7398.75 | 1.03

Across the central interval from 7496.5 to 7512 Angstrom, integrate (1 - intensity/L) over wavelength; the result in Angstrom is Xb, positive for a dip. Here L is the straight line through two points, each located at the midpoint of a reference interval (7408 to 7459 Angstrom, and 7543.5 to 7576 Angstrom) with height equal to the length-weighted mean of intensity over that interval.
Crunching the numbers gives 0.6 Angstrom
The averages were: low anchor 17.6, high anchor 17.4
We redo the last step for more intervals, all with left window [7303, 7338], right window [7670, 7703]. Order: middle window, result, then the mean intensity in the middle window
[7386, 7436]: -2.7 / 17.5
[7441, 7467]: -2.1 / 17.7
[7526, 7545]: -3.1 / 18.7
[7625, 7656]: -1.7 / 16.5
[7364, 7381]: -1.0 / 17.8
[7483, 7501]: -1.4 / 17.5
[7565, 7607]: -2.7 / 16.9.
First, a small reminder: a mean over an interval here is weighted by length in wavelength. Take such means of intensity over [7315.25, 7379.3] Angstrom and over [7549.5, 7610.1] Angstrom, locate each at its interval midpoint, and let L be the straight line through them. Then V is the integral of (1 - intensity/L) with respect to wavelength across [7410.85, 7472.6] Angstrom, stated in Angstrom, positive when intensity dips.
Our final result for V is -2.0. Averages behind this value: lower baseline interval 17.3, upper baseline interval 17.1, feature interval 17.8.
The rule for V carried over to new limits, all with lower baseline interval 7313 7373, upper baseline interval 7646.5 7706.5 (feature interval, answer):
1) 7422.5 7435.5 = -1.3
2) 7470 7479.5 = -0.5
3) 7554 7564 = -1.0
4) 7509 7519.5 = -1.2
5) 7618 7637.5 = -1.5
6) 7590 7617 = -1.1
